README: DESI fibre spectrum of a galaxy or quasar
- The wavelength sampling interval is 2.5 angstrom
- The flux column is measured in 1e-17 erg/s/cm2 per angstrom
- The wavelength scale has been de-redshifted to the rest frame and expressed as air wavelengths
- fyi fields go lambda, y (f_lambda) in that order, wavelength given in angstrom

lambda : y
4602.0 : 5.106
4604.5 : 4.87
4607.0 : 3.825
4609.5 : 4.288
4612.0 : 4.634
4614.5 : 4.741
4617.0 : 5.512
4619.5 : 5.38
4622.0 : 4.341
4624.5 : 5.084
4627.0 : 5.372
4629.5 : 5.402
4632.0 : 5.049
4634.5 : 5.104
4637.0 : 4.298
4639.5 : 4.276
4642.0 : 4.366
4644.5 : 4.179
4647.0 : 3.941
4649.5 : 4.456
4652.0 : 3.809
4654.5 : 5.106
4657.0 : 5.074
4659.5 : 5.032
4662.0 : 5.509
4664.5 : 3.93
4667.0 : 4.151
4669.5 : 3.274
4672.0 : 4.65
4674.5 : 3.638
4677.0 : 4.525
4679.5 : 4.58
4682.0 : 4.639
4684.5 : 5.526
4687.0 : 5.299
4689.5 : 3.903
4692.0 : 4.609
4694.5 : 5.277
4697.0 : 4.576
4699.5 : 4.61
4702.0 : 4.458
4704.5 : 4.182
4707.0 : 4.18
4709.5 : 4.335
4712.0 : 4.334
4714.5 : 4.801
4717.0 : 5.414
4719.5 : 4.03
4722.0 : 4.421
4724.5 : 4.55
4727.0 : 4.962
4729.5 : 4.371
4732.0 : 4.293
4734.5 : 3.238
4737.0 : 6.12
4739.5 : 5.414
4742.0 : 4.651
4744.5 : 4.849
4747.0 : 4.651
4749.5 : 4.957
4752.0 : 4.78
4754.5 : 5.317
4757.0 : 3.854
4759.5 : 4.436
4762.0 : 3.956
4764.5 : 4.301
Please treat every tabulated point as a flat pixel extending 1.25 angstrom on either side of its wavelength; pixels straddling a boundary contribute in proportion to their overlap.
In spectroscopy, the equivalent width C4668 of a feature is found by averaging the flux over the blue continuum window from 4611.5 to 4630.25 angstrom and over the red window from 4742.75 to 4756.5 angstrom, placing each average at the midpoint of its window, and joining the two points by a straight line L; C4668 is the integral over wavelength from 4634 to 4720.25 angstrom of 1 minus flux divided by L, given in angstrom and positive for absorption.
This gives 7.9 angstrom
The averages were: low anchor 5.07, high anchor 4.84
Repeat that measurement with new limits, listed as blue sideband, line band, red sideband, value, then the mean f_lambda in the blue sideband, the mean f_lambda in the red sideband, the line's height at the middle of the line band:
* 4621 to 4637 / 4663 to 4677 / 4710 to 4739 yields 2.4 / 5.01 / 4.61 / 4.84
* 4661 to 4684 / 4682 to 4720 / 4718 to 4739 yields -1.7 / 4.35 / 4.54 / 4.45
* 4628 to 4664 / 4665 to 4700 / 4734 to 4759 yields 1.7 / 4.67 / 4.82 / 4.73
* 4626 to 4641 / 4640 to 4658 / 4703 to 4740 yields 1.6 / 4.9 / 4.56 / 4.84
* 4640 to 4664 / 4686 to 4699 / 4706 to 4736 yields -0.7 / 4.58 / 4.43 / 4.49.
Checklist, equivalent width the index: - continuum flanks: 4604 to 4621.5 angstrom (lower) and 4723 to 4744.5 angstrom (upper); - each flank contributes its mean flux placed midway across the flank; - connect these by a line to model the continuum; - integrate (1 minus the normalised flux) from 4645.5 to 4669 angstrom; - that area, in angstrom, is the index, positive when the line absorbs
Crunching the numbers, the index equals 1.0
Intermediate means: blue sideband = 4.73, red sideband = 4.71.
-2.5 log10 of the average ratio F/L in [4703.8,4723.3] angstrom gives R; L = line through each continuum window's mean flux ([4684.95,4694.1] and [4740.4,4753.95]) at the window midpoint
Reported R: 0.07 mag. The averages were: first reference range 4.75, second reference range 4.82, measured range 4.47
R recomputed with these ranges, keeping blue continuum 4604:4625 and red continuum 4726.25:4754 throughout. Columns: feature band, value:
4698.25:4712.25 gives 0.10 mag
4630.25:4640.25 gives 0.00 mag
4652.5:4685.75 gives 0.04 mag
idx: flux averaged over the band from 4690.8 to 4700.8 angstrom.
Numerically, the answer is 4.77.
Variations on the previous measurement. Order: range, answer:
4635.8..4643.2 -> 4.31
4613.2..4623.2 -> 4.99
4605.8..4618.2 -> 4.6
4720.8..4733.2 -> 4.52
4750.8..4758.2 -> 4.65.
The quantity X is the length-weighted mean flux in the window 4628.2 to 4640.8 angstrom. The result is 4.83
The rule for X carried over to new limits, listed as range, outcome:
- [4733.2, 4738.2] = 4.66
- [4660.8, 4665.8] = 4.71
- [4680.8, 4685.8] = 5.09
